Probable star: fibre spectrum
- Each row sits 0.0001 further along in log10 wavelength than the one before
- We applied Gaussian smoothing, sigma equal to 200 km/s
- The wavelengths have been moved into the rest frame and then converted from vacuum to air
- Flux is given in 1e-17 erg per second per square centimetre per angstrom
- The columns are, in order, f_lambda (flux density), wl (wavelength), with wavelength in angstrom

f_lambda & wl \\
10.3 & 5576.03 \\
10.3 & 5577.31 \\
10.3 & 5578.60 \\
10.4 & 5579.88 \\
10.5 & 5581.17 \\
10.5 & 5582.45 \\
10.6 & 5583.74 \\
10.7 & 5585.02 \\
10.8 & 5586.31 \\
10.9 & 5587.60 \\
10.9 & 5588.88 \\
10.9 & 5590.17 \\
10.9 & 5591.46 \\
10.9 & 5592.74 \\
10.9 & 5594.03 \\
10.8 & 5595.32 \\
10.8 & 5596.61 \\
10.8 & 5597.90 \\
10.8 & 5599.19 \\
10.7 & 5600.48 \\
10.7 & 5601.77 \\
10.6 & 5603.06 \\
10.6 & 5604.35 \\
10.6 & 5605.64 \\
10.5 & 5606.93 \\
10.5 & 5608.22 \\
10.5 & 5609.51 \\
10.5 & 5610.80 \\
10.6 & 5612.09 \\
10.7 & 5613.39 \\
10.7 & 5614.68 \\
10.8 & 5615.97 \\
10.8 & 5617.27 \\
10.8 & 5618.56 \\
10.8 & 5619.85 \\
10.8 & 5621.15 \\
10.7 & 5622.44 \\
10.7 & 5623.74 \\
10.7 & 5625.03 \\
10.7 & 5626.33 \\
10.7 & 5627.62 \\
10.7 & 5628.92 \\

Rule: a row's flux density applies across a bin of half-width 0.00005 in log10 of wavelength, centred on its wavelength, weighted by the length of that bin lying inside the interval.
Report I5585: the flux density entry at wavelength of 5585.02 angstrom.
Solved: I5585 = 10.7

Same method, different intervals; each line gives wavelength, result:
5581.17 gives 10.5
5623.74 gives 10.7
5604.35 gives 10.6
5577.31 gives 10.3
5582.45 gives 10.5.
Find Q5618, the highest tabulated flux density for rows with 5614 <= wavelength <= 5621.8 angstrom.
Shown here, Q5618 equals 10.8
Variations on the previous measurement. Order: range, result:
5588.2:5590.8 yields 10.9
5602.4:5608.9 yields 10.6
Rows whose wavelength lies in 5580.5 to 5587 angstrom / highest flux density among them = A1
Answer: 10.8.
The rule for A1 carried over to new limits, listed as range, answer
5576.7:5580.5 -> 10.4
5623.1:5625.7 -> 10.7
